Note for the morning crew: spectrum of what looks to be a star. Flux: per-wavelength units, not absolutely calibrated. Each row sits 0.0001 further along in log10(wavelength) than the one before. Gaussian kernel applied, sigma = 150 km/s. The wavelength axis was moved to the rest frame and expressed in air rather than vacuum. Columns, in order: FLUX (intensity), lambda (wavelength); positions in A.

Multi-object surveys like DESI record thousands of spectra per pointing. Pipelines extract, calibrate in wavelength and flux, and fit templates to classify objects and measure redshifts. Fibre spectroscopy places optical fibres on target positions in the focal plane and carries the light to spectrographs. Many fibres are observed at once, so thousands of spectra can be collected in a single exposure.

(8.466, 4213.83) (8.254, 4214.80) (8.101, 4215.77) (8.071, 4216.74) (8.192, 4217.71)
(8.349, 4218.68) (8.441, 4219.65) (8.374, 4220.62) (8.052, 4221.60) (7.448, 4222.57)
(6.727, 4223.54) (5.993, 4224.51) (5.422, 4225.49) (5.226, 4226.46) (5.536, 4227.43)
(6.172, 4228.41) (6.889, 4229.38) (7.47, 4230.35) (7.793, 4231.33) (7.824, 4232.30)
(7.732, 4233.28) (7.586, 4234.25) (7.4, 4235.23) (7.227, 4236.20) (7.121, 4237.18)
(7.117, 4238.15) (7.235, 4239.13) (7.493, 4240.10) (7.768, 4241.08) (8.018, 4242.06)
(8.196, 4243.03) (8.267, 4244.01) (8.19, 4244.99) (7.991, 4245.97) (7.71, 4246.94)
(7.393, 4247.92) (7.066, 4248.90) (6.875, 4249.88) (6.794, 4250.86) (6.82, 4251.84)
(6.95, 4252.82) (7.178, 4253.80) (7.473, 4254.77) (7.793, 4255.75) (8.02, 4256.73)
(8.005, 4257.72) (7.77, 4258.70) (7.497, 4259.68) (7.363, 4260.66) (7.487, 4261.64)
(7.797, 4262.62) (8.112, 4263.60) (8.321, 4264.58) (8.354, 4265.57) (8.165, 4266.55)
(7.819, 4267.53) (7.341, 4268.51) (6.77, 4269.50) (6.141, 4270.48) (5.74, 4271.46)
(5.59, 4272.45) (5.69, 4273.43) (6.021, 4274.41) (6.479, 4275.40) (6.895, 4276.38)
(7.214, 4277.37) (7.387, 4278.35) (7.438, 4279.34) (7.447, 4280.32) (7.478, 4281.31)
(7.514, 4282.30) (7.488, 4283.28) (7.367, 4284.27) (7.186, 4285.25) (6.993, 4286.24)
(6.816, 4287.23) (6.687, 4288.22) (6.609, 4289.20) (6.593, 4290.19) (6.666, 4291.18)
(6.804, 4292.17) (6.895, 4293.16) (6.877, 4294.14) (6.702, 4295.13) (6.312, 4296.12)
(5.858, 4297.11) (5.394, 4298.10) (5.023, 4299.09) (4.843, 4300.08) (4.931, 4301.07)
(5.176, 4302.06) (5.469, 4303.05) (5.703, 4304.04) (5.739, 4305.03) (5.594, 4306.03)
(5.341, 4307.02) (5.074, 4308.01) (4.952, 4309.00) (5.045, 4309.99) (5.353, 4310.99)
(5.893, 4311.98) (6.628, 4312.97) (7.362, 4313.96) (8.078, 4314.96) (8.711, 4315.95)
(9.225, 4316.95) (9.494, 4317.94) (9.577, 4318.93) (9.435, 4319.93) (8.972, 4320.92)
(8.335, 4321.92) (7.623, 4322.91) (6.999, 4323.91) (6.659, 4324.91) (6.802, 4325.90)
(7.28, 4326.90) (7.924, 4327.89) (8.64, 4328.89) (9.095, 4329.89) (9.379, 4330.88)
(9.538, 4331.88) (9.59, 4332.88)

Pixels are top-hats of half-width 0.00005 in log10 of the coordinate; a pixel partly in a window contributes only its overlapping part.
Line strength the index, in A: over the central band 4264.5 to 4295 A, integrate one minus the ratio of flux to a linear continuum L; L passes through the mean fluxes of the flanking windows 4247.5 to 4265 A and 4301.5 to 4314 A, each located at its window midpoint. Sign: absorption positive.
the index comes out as -1.7 A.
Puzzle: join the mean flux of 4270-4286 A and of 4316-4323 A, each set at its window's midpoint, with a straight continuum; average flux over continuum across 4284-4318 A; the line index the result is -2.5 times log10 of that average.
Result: 0.25 mag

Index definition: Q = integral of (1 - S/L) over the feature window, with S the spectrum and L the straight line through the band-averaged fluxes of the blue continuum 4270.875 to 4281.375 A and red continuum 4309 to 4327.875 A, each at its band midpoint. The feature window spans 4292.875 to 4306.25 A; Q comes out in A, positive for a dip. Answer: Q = 2.6 A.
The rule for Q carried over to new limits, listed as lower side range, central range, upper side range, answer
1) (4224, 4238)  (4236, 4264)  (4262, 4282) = -2.4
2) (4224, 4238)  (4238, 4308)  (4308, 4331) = 2.5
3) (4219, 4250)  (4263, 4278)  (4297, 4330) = 0.2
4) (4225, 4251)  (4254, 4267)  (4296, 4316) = -2.1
